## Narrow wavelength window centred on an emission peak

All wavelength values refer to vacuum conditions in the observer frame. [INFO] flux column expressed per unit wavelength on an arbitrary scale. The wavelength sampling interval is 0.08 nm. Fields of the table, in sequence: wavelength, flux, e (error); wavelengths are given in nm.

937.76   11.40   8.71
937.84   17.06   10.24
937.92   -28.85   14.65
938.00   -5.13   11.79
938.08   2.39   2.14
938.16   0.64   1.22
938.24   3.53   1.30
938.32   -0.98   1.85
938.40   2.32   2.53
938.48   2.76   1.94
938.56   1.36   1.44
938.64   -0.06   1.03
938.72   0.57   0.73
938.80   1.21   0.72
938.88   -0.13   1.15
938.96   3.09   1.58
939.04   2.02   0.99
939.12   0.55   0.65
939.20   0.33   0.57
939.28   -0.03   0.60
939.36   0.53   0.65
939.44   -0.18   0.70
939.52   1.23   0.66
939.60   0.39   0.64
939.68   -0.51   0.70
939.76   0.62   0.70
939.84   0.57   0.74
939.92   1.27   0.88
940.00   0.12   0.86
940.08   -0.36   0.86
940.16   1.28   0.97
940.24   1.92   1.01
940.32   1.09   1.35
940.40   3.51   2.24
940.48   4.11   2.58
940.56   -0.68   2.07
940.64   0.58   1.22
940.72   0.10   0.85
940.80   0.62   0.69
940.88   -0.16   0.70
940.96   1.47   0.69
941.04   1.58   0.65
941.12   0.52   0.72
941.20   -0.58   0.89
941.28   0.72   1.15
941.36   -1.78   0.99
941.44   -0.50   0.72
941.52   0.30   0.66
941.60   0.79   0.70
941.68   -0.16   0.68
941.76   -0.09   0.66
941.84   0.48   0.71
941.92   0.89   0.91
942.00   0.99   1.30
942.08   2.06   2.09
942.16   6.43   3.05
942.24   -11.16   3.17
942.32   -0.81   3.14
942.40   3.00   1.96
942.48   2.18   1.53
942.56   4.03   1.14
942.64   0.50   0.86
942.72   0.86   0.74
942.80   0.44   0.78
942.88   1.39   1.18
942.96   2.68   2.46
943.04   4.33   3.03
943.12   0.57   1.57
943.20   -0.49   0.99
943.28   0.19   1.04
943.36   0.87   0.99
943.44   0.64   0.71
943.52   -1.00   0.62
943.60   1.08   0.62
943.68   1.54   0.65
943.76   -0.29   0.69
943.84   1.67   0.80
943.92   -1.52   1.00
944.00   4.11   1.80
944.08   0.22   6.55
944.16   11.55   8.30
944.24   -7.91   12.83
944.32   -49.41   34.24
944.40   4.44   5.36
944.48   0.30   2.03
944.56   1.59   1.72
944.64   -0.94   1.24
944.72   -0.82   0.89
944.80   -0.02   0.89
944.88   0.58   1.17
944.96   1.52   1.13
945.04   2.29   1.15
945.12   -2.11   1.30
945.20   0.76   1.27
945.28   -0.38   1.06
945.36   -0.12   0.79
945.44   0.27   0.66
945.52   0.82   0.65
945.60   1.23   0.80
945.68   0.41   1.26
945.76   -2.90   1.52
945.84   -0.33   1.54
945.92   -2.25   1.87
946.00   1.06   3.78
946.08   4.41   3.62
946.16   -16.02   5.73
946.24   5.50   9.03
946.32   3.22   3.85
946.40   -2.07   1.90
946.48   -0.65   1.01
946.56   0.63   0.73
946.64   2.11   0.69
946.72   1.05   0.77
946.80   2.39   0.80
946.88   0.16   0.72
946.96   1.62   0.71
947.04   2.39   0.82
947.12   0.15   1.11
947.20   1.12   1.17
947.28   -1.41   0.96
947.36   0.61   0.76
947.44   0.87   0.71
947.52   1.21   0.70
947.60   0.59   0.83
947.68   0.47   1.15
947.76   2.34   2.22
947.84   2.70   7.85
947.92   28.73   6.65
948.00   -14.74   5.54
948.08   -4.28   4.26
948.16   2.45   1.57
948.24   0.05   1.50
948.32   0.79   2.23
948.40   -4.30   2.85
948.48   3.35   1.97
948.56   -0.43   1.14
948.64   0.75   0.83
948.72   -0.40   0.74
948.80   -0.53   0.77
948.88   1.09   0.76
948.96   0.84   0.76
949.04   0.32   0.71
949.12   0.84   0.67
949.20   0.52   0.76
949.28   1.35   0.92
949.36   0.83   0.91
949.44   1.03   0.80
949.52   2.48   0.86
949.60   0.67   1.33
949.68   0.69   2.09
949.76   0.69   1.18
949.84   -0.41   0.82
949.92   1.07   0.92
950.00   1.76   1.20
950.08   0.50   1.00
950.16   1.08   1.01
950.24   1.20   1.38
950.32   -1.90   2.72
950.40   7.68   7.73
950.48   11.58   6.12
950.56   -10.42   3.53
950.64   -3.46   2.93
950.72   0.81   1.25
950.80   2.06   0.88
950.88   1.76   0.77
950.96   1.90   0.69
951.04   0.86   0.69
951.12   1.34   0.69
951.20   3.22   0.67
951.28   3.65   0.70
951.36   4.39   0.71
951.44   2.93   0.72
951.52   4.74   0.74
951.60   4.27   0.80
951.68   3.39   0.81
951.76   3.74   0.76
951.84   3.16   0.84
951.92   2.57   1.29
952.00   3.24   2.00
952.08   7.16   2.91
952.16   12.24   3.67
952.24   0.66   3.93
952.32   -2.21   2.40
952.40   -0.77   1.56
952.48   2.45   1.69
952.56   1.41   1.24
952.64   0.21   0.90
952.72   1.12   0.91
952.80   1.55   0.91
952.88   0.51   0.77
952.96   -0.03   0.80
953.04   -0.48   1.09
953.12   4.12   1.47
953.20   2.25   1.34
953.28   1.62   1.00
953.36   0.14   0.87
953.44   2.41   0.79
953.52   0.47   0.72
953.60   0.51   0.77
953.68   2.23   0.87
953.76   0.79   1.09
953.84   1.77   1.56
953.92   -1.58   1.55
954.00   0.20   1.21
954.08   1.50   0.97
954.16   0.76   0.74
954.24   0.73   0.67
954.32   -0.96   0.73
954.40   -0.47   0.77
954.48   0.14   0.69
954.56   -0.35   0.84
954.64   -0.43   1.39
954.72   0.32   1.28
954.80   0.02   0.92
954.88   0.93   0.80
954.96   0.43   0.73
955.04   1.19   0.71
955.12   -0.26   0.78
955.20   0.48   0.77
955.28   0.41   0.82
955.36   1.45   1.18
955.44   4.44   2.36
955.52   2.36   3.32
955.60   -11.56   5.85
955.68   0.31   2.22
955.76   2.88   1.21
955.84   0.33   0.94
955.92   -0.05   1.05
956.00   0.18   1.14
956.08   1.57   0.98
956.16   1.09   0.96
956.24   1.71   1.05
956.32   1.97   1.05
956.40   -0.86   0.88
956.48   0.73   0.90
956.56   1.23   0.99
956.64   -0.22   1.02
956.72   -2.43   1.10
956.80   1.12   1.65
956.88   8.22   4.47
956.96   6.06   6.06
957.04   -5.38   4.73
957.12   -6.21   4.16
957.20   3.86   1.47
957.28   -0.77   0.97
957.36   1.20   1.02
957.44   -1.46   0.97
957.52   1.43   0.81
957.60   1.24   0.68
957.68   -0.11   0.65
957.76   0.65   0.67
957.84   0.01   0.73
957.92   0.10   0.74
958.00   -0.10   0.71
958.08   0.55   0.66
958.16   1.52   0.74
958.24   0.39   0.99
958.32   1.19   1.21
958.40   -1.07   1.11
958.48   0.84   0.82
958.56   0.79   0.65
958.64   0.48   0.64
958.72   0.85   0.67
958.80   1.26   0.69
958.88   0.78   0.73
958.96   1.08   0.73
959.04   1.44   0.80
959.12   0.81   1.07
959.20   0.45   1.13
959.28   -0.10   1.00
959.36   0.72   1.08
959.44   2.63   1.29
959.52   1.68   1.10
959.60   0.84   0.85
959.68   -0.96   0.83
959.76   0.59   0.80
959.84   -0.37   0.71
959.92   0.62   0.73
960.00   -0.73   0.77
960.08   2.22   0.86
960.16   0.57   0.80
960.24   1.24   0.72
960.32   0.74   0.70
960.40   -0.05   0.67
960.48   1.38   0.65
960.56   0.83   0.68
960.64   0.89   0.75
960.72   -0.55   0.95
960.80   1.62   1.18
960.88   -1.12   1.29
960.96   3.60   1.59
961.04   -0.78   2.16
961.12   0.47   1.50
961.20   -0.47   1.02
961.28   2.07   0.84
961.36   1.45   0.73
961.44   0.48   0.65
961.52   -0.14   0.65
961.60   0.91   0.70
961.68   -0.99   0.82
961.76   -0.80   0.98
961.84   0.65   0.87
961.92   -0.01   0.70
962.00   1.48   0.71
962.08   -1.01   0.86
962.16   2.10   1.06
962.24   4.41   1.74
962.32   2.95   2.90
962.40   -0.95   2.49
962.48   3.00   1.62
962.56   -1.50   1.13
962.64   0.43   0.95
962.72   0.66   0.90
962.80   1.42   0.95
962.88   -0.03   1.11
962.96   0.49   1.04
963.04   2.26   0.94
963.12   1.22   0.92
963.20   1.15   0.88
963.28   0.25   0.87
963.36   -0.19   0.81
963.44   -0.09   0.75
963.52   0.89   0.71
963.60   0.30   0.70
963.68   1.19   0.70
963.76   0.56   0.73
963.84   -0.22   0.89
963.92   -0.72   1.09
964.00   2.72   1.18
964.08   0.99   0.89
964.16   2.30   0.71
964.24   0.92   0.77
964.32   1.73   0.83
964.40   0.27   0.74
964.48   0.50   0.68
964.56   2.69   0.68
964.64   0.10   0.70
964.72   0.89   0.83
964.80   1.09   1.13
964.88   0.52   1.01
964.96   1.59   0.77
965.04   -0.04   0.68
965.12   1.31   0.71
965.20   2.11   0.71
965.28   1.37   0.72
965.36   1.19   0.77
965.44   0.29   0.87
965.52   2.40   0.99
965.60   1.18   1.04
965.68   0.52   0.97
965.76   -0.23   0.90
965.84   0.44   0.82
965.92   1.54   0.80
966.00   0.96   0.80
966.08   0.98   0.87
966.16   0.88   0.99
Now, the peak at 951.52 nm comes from H-gamma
